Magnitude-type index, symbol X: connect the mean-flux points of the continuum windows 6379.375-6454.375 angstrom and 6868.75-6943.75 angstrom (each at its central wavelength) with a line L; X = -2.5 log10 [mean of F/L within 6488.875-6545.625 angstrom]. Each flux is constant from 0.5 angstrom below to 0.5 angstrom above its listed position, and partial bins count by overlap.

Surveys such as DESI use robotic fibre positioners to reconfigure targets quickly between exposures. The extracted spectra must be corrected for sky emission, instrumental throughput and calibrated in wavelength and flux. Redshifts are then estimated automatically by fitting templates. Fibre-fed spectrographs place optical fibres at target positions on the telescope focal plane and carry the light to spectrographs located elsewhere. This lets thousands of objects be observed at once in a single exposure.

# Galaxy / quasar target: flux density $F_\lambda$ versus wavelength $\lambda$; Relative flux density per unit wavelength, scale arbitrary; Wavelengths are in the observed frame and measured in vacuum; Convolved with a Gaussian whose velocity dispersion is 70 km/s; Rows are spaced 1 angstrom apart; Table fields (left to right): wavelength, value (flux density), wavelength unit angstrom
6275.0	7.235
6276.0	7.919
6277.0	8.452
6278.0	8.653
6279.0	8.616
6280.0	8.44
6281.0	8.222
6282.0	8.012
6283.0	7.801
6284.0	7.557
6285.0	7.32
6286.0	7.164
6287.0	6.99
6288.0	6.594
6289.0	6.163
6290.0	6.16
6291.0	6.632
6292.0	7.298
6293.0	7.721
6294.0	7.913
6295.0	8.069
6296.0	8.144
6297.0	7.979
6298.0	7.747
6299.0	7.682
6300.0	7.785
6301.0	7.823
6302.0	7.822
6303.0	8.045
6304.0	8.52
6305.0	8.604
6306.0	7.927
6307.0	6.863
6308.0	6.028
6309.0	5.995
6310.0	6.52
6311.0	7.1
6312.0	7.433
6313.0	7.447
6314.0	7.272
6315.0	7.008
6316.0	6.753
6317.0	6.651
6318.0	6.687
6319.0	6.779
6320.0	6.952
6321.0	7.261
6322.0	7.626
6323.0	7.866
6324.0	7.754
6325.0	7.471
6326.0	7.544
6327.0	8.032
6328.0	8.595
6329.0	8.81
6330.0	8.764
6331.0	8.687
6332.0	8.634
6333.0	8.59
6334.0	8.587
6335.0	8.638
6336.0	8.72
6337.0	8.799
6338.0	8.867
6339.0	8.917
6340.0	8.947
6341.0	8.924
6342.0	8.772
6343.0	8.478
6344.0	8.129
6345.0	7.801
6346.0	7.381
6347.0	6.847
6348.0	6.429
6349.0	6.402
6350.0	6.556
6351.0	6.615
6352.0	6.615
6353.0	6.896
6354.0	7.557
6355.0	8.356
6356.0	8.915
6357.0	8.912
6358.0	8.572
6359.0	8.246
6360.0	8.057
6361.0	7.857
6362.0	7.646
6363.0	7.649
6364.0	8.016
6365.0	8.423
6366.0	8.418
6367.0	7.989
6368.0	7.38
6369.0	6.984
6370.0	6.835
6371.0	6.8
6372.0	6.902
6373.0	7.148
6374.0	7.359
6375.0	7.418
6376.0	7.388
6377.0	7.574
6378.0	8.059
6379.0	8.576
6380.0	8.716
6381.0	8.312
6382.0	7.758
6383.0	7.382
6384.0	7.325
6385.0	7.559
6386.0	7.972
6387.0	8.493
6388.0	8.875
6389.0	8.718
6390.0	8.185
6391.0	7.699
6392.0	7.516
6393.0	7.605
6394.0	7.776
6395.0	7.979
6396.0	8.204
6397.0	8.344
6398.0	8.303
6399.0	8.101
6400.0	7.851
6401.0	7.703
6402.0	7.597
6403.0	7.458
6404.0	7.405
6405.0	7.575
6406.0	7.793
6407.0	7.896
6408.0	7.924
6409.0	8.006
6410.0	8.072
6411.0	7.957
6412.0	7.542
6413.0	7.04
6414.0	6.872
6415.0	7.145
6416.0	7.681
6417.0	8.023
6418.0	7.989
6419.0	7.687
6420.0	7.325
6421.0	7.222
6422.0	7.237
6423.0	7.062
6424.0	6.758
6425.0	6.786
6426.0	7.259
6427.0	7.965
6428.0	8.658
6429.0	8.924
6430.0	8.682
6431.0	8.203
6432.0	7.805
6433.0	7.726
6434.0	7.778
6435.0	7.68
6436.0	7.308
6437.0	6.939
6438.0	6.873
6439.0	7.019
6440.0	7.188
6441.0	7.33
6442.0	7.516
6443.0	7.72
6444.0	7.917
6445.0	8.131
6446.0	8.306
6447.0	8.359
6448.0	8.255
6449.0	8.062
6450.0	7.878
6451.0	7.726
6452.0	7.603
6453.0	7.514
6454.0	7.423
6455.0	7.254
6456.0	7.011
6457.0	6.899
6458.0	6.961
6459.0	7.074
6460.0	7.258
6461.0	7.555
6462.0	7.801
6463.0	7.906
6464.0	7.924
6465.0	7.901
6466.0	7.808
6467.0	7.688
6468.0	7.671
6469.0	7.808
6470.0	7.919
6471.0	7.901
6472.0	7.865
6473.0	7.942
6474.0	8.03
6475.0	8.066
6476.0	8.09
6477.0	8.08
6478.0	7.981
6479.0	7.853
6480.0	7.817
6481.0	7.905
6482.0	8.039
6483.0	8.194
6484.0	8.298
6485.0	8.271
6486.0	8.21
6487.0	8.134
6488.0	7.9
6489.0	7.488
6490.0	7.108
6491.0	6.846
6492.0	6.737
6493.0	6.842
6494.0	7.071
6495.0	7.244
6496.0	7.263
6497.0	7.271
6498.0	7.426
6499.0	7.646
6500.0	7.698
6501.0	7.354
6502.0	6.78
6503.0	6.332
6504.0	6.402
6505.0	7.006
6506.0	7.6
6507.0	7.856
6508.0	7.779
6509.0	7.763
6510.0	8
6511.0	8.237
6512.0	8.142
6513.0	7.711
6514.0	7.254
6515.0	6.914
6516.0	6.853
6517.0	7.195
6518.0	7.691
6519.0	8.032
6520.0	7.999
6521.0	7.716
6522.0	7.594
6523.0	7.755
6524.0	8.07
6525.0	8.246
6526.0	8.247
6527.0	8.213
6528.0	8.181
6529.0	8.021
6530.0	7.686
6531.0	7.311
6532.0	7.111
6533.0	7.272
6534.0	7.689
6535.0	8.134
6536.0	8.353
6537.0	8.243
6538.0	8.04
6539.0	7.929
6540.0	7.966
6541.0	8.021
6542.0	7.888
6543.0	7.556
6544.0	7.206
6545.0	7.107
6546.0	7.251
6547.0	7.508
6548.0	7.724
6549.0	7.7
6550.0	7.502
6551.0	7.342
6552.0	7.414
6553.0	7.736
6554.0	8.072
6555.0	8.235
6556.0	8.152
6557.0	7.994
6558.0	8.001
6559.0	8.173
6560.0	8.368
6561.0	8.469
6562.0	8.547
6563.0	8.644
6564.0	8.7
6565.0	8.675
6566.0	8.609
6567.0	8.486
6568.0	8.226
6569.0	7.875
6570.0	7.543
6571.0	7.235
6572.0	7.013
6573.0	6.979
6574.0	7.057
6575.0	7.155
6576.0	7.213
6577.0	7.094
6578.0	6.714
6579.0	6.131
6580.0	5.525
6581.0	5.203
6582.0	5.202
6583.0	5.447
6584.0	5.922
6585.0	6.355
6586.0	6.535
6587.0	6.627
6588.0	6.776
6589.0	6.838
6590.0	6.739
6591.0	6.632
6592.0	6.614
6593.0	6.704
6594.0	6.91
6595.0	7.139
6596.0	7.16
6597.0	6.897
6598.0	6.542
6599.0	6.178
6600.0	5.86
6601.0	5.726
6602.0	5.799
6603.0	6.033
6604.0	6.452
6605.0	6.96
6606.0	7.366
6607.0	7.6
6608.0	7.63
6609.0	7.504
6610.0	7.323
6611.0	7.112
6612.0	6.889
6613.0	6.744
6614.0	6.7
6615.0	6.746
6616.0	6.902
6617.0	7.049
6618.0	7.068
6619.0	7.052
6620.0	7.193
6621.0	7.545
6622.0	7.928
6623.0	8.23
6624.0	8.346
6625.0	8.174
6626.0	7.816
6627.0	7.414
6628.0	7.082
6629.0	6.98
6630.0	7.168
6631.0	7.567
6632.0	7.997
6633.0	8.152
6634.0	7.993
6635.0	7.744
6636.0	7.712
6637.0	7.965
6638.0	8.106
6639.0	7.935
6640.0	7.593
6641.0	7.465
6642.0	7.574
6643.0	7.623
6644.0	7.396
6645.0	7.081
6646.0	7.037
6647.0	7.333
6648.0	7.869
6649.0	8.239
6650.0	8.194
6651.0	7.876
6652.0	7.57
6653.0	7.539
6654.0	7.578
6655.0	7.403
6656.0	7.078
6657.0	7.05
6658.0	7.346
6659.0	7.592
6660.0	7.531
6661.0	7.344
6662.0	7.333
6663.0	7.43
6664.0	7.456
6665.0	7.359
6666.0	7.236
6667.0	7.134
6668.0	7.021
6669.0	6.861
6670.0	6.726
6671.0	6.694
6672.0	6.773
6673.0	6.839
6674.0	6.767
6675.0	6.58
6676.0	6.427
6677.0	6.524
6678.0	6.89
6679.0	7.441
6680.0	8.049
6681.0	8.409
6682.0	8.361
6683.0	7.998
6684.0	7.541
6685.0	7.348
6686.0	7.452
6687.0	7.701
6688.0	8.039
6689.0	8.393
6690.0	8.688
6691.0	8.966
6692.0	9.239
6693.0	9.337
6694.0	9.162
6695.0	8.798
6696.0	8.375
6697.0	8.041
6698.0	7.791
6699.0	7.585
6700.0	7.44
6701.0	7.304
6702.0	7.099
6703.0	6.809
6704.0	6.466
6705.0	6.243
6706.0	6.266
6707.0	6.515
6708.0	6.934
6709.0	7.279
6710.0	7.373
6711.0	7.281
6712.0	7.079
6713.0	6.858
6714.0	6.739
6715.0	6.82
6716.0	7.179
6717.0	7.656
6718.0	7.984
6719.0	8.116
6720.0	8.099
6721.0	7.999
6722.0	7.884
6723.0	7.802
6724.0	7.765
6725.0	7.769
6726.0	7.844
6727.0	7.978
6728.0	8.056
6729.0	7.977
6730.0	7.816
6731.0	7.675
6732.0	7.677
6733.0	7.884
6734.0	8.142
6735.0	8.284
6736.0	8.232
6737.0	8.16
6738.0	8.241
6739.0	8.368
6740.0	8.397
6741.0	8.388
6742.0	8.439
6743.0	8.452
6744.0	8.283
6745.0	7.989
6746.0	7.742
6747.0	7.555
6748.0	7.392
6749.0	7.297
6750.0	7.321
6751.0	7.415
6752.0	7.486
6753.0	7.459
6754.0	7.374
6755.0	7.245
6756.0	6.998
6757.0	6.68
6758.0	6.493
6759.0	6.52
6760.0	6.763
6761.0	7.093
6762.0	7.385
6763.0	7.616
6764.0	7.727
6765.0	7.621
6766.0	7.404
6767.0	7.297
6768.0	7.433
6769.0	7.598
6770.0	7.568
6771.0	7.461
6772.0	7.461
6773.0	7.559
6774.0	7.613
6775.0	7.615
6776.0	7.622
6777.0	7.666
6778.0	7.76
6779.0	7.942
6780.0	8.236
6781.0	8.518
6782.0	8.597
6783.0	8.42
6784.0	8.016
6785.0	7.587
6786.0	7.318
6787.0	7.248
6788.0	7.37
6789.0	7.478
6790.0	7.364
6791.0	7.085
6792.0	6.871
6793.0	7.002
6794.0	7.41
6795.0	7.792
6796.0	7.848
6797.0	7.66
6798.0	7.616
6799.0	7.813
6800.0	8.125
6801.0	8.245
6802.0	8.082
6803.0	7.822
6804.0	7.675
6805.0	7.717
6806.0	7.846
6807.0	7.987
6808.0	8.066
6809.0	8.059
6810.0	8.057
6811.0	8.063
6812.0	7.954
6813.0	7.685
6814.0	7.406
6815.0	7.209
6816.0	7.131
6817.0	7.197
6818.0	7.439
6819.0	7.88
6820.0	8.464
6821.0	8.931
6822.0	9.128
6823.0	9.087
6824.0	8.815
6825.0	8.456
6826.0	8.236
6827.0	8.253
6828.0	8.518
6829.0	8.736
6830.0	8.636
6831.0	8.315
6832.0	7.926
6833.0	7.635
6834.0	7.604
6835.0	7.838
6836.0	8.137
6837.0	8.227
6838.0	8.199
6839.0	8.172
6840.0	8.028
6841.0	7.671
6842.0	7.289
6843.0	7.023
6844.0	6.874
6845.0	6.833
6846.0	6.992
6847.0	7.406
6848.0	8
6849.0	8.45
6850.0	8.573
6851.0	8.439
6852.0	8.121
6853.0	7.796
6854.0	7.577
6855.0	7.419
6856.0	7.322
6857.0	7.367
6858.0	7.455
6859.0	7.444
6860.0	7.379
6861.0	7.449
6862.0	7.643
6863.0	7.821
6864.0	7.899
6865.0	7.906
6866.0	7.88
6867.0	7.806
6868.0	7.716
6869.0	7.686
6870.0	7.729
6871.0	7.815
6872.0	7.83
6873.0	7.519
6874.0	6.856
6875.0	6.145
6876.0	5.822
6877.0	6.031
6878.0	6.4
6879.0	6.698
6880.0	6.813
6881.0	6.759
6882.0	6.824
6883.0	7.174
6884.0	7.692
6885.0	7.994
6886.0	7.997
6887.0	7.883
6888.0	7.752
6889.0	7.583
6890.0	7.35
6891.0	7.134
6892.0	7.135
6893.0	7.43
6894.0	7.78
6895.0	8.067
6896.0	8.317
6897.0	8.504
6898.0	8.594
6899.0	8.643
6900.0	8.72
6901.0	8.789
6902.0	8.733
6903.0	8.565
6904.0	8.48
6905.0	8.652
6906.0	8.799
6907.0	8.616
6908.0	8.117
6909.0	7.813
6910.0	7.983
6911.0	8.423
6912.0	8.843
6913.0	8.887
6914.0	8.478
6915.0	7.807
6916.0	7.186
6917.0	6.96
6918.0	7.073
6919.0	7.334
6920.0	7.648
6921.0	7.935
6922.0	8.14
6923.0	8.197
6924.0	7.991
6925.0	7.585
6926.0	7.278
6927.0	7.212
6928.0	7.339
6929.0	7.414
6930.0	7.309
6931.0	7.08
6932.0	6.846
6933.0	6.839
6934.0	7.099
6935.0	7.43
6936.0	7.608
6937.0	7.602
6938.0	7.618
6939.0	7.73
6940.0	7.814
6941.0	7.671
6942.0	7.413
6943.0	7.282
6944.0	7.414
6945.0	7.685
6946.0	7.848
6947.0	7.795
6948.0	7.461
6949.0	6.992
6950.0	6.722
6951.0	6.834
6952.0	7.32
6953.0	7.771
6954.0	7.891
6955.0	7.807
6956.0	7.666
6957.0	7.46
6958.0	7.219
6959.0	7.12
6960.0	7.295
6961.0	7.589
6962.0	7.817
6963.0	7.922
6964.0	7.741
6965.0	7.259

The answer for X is 0.03 mag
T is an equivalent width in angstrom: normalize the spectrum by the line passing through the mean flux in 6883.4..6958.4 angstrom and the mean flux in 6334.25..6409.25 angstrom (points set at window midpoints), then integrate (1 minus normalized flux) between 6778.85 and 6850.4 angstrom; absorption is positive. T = -0.89 angstrom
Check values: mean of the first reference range 7.87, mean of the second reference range 7.76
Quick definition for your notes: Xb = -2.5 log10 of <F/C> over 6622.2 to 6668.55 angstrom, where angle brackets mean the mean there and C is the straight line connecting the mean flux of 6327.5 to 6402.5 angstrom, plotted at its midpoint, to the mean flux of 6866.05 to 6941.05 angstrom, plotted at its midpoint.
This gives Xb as 0.03 mag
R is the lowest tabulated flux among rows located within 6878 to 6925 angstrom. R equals 6.4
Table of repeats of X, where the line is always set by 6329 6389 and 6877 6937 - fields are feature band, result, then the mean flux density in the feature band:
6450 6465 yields 0.063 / 7.45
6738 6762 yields 0.037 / 7.54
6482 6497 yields 0.048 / 7.55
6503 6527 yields 0.034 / 7.64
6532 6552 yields 0.026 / 7.68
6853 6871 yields 0.018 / 7.63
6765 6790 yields 0.014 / 7.69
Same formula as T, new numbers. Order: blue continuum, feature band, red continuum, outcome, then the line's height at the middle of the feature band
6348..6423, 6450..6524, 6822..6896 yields 1.1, 7.7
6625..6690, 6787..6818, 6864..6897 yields -0.9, 7.42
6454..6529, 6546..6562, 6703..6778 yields -0.6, 7.61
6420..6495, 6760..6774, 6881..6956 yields 0.5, 7.72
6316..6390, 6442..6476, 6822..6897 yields 0.4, 7.82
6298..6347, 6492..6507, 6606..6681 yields 0.9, 7.59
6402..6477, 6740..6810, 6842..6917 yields 0.7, 7.7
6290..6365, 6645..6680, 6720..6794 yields 2.0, 7.69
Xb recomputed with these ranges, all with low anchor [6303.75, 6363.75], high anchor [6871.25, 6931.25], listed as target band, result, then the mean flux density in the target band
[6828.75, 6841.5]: -0.05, 8.07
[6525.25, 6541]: -0.02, 7.9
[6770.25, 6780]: 0.01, 7.66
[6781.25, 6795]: 0.02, 7.55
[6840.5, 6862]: 0.02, 7.57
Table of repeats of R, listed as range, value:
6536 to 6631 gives 5.202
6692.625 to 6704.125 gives 6.466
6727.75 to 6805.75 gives 6.493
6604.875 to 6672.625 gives 6.694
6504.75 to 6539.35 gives 6.853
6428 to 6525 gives 6.332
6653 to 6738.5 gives 6.243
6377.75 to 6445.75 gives 6.758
